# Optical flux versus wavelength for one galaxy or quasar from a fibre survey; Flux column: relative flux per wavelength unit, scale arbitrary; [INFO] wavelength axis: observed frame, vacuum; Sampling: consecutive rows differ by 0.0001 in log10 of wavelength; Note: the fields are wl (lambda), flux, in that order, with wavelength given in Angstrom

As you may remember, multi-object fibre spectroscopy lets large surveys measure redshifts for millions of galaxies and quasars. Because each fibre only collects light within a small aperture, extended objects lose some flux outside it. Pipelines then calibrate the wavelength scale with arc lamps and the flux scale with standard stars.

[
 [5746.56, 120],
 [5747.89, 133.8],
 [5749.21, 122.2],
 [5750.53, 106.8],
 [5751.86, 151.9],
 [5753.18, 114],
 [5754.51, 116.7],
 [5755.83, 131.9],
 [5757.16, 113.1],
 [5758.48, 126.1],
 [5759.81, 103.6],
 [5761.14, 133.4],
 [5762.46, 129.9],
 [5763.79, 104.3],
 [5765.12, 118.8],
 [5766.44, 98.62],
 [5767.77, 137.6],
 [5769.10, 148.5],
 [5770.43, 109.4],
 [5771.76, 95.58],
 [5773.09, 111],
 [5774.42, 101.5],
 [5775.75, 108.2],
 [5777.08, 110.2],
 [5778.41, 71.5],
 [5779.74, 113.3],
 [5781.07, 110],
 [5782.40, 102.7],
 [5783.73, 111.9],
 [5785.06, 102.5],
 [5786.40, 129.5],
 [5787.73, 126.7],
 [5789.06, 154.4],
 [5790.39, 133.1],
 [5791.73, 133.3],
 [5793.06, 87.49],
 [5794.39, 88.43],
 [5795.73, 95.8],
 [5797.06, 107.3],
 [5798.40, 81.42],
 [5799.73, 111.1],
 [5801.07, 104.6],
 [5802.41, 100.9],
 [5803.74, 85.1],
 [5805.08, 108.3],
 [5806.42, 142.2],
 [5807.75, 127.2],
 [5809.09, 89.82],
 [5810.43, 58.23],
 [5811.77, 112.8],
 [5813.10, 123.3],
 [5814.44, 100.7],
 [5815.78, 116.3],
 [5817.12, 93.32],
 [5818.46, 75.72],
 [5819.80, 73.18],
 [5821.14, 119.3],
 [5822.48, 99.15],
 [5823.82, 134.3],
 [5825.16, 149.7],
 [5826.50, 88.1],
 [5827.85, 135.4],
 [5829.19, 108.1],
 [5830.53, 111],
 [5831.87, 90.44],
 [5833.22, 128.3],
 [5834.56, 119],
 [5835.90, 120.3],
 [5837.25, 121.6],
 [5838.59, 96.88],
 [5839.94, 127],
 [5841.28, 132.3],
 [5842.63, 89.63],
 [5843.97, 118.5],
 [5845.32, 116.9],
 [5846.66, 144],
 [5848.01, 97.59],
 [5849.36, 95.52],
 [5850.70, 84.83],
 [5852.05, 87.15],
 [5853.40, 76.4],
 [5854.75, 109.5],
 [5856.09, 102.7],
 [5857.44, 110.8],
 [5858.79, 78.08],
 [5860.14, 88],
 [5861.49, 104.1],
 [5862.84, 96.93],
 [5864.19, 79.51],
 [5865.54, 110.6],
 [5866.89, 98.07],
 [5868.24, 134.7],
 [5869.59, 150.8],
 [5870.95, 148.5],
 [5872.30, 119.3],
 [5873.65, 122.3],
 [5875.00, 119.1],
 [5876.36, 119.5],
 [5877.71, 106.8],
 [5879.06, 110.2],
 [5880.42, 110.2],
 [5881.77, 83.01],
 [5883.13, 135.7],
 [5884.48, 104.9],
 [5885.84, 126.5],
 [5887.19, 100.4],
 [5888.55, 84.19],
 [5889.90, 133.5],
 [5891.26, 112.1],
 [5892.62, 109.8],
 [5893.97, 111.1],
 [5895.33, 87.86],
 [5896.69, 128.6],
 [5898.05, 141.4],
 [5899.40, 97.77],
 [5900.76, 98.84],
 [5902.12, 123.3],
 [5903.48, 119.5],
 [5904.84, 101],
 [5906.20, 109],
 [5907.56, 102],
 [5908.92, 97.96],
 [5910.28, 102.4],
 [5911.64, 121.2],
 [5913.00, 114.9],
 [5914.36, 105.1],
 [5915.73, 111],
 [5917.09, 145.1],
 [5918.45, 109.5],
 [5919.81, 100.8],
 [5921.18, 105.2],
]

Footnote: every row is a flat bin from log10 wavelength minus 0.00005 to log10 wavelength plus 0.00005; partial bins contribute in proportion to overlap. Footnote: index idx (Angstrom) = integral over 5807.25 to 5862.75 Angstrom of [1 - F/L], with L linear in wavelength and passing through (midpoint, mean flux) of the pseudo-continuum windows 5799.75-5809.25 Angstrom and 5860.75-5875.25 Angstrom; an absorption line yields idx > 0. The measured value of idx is 3.3 Angstrom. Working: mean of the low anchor 109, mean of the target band 106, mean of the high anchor 117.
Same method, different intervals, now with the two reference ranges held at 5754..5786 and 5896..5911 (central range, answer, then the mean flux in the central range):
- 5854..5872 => 0.47 Angstrom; 109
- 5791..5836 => 2.43 Angstrom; 106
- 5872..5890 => -0.05 Angstrom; 112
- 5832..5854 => 0.51 Angstrom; 109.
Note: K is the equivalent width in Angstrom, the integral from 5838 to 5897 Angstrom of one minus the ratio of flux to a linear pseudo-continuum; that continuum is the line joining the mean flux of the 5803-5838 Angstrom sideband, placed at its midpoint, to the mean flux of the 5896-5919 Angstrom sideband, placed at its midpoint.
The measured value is 1.2 Angstrom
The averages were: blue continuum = 109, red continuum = 113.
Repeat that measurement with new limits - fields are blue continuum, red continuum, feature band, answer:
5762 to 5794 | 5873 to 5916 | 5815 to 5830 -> 0.61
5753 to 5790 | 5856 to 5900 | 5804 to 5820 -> 1.66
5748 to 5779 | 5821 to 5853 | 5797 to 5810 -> 1.08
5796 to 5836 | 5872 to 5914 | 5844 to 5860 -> 1.22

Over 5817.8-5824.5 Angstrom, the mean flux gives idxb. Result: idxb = 100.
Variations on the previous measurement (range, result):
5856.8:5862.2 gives 95.1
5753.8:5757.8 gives 120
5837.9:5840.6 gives 112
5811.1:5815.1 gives 112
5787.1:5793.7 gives 127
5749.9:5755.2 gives 122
